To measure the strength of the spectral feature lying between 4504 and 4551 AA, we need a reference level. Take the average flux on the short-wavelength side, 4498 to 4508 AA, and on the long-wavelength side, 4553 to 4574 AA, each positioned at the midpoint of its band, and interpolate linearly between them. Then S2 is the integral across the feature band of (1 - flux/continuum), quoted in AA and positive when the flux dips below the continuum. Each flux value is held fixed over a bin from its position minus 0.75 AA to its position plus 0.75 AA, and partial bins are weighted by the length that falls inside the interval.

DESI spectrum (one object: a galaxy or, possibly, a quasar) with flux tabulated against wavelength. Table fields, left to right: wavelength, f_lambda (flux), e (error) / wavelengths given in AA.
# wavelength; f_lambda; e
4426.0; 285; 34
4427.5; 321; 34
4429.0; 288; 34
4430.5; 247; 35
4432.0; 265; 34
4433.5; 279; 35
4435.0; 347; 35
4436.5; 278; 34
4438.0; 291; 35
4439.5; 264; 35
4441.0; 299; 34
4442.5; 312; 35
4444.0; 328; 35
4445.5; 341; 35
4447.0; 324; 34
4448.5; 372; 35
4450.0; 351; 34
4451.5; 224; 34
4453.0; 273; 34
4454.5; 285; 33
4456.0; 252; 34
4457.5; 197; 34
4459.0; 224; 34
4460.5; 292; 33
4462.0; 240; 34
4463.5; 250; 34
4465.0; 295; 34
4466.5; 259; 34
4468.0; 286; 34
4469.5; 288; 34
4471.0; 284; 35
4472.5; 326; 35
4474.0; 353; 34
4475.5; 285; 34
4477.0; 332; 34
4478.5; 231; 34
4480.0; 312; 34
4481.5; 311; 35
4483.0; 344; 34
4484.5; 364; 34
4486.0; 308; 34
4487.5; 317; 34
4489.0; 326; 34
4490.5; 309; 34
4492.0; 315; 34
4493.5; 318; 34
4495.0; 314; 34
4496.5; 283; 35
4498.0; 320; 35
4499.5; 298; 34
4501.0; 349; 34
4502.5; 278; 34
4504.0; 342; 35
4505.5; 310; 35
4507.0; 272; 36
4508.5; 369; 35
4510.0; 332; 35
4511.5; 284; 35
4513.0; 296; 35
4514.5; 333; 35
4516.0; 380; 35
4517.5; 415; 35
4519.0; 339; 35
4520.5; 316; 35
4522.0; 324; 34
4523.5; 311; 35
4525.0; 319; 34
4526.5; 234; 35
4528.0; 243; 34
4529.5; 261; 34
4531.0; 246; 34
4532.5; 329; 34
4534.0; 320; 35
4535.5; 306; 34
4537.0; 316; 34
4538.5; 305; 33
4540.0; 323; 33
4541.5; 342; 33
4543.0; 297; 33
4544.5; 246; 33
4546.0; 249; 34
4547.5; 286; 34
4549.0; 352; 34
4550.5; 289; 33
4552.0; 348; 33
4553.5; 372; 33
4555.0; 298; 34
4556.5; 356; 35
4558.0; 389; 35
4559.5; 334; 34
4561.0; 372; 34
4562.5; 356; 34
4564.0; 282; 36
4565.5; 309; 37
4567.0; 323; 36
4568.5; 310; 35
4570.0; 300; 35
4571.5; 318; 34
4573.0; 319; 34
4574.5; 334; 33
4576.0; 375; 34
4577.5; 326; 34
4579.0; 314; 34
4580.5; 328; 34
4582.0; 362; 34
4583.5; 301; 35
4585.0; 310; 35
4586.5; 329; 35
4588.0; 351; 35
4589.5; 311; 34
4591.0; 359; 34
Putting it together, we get 1.48 AA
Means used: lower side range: 311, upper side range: 331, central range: 309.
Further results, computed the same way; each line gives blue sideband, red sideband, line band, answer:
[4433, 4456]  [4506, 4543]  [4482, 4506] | -0.7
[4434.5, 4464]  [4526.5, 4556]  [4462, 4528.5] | -3.8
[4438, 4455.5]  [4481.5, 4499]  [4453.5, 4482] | 3.0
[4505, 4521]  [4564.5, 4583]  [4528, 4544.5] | 1.5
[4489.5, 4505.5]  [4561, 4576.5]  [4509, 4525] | -0.9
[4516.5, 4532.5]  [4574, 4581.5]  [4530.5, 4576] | 0.3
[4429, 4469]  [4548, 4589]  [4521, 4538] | 1.3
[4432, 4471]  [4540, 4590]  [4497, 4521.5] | -1.7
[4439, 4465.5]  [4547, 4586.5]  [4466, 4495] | -1.3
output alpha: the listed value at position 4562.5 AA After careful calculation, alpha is 356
